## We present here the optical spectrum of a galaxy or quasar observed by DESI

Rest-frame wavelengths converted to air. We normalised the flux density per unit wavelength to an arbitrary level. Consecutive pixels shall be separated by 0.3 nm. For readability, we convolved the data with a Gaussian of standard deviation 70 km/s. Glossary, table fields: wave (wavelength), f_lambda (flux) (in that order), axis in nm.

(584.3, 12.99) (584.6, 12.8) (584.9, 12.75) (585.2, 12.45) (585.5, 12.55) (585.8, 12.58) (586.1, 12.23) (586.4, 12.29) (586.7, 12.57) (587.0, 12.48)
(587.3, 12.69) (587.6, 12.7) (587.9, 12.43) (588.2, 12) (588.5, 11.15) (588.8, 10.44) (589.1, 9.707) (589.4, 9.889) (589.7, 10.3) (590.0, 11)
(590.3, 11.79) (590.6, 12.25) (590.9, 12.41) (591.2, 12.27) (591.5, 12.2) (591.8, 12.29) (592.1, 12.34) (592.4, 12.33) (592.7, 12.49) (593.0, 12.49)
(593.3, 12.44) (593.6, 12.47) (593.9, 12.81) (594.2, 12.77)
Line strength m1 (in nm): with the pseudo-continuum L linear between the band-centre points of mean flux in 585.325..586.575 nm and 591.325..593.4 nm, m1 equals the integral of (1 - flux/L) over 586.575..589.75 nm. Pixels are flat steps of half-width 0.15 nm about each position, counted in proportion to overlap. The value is 0.226 nm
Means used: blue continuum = 12.4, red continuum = 12.4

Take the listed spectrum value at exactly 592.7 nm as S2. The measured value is 12.49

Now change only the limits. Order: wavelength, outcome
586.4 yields 12.29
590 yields 11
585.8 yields 12.58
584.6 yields 12.8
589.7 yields 10.3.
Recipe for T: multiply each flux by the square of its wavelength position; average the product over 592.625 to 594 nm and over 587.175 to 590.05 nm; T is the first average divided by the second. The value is 1.13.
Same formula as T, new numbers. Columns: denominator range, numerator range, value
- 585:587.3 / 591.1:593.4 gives 1.01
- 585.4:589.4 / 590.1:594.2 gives 1.06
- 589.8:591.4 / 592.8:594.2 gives 1.07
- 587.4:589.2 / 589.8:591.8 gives 1.05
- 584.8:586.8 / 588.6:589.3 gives 0.82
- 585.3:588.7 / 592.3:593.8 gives 1.03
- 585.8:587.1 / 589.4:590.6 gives 0.90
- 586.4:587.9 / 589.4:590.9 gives 0.91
